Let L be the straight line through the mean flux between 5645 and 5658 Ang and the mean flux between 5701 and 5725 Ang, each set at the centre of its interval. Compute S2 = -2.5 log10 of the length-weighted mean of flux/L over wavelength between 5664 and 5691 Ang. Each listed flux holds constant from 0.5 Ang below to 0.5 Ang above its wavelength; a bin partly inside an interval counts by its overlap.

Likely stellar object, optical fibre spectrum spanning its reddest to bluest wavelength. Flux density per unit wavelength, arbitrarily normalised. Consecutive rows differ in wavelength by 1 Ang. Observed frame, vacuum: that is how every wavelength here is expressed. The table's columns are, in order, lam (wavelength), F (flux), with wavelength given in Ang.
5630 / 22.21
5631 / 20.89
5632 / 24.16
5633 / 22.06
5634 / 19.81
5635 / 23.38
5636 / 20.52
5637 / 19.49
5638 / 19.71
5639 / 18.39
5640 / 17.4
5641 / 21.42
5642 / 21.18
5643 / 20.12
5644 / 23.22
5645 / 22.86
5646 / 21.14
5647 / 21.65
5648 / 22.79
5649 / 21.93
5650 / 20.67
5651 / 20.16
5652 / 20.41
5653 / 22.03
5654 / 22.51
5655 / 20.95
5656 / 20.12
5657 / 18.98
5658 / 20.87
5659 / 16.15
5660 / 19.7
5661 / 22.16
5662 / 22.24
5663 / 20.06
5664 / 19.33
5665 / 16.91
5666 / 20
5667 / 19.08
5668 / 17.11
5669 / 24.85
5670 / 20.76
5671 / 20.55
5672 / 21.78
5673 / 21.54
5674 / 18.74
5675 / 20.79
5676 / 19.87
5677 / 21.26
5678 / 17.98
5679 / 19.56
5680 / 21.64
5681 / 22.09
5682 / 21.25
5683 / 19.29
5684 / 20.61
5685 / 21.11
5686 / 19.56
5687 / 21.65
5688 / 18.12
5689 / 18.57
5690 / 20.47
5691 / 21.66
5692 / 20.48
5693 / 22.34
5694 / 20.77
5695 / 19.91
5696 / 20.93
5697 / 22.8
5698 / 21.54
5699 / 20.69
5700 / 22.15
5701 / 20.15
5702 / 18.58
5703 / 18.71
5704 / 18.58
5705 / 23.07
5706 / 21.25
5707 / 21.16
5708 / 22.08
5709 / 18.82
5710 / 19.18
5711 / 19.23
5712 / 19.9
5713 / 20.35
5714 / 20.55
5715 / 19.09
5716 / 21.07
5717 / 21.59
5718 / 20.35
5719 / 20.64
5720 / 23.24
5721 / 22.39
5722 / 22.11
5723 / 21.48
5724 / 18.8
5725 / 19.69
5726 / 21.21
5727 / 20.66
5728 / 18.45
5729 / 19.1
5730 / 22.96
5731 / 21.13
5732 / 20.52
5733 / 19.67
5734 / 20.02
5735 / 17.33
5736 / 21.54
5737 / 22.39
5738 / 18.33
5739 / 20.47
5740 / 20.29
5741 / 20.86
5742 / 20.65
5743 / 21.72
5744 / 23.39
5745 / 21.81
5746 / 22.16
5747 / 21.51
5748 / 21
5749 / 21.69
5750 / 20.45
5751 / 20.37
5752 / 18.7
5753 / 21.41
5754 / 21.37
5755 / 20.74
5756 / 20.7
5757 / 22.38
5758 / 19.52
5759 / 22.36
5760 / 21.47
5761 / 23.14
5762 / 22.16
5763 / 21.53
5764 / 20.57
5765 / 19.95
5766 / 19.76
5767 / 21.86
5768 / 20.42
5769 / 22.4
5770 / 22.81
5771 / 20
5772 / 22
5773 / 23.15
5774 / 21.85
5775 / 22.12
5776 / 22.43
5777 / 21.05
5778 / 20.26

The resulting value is 0.04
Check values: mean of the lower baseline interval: 21.2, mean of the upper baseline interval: 20.5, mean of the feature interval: 20.2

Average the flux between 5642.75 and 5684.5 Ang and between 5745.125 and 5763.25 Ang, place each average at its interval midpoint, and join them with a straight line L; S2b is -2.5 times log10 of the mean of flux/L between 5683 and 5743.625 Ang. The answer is 0.02 mag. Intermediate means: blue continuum 20.6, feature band 20.5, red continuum 21.3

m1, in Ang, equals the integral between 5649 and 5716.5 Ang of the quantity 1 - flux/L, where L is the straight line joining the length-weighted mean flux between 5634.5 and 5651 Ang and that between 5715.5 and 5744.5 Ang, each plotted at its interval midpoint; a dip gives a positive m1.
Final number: 1.5 Ang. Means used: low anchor 21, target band 20.4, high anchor 20.8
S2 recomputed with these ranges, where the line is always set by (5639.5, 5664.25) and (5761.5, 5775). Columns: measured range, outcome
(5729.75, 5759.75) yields 0.02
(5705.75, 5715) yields 0.05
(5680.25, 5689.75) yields 0.04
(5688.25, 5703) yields 0.02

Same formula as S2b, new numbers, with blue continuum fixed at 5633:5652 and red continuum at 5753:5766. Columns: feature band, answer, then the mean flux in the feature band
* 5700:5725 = 0.03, 20.5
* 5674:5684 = 0.04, 20.3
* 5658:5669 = 0.07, 19.6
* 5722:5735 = 0.05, 20.3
